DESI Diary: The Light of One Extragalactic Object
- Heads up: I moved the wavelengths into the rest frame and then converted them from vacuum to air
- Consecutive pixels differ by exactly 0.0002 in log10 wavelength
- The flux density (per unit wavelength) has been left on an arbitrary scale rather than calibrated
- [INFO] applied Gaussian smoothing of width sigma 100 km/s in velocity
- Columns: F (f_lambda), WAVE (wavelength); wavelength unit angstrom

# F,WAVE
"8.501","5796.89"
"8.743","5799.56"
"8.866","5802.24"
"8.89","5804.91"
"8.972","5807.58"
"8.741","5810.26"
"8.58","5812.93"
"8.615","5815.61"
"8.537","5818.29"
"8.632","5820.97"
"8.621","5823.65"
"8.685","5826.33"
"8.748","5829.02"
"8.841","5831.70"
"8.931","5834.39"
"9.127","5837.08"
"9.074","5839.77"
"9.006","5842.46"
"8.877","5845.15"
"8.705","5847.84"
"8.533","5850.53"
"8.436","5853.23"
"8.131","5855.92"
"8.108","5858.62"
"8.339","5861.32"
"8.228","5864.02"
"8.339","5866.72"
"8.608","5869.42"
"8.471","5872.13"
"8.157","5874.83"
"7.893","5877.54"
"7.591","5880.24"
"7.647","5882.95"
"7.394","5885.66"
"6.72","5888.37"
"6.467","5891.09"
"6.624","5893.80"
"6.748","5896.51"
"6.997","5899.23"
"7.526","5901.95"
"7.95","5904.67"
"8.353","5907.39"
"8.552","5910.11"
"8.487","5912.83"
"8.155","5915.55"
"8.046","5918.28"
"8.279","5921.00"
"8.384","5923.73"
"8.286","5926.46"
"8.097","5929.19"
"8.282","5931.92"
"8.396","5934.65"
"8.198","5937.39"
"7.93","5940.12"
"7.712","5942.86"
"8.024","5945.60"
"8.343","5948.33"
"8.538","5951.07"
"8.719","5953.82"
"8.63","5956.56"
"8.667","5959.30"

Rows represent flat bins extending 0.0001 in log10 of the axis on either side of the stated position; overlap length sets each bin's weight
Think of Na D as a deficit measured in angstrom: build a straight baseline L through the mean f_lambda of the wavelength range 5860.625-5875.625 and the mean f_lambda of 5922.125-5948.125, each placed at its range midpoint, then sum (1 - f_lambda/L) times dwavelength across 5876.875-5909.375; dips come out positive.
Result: 3.7 angstrom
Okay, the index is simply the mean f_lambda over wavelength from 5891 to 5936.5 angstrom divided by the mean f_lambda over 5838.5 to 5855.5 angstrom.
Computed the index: 0.90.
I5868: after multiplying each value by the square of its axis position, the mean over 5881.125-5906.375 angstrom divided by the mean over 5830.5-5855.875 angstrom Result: 0.83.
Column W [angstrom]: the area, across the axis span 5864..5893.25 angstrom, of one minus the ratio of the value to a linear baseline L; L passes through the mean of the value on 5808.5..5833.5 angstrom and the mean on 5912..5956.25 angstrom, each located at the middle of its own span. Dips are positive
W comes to 2.56 angstrom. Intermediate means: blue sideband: 8.68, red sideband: 8.25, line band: 7.72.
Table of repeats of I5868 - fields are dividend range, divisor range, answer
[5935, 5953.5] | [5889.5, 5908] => 1.15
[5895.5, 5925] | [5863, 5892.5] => 1.04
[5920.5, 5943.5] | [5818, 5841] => 0.96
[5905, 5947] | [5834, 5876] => 0.98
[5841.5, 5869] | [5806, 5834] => 0.98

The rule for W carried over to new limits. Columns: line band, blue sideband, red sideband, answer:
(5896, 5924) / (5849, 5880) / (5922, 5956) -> 0.97 angstrom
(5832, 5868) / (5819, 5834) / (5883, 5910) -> -1.64 angstrom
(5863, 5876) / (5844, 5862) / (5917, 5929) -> 0.05 angstrom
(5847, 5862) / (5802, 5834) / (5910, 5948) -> 0.33 angstrom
